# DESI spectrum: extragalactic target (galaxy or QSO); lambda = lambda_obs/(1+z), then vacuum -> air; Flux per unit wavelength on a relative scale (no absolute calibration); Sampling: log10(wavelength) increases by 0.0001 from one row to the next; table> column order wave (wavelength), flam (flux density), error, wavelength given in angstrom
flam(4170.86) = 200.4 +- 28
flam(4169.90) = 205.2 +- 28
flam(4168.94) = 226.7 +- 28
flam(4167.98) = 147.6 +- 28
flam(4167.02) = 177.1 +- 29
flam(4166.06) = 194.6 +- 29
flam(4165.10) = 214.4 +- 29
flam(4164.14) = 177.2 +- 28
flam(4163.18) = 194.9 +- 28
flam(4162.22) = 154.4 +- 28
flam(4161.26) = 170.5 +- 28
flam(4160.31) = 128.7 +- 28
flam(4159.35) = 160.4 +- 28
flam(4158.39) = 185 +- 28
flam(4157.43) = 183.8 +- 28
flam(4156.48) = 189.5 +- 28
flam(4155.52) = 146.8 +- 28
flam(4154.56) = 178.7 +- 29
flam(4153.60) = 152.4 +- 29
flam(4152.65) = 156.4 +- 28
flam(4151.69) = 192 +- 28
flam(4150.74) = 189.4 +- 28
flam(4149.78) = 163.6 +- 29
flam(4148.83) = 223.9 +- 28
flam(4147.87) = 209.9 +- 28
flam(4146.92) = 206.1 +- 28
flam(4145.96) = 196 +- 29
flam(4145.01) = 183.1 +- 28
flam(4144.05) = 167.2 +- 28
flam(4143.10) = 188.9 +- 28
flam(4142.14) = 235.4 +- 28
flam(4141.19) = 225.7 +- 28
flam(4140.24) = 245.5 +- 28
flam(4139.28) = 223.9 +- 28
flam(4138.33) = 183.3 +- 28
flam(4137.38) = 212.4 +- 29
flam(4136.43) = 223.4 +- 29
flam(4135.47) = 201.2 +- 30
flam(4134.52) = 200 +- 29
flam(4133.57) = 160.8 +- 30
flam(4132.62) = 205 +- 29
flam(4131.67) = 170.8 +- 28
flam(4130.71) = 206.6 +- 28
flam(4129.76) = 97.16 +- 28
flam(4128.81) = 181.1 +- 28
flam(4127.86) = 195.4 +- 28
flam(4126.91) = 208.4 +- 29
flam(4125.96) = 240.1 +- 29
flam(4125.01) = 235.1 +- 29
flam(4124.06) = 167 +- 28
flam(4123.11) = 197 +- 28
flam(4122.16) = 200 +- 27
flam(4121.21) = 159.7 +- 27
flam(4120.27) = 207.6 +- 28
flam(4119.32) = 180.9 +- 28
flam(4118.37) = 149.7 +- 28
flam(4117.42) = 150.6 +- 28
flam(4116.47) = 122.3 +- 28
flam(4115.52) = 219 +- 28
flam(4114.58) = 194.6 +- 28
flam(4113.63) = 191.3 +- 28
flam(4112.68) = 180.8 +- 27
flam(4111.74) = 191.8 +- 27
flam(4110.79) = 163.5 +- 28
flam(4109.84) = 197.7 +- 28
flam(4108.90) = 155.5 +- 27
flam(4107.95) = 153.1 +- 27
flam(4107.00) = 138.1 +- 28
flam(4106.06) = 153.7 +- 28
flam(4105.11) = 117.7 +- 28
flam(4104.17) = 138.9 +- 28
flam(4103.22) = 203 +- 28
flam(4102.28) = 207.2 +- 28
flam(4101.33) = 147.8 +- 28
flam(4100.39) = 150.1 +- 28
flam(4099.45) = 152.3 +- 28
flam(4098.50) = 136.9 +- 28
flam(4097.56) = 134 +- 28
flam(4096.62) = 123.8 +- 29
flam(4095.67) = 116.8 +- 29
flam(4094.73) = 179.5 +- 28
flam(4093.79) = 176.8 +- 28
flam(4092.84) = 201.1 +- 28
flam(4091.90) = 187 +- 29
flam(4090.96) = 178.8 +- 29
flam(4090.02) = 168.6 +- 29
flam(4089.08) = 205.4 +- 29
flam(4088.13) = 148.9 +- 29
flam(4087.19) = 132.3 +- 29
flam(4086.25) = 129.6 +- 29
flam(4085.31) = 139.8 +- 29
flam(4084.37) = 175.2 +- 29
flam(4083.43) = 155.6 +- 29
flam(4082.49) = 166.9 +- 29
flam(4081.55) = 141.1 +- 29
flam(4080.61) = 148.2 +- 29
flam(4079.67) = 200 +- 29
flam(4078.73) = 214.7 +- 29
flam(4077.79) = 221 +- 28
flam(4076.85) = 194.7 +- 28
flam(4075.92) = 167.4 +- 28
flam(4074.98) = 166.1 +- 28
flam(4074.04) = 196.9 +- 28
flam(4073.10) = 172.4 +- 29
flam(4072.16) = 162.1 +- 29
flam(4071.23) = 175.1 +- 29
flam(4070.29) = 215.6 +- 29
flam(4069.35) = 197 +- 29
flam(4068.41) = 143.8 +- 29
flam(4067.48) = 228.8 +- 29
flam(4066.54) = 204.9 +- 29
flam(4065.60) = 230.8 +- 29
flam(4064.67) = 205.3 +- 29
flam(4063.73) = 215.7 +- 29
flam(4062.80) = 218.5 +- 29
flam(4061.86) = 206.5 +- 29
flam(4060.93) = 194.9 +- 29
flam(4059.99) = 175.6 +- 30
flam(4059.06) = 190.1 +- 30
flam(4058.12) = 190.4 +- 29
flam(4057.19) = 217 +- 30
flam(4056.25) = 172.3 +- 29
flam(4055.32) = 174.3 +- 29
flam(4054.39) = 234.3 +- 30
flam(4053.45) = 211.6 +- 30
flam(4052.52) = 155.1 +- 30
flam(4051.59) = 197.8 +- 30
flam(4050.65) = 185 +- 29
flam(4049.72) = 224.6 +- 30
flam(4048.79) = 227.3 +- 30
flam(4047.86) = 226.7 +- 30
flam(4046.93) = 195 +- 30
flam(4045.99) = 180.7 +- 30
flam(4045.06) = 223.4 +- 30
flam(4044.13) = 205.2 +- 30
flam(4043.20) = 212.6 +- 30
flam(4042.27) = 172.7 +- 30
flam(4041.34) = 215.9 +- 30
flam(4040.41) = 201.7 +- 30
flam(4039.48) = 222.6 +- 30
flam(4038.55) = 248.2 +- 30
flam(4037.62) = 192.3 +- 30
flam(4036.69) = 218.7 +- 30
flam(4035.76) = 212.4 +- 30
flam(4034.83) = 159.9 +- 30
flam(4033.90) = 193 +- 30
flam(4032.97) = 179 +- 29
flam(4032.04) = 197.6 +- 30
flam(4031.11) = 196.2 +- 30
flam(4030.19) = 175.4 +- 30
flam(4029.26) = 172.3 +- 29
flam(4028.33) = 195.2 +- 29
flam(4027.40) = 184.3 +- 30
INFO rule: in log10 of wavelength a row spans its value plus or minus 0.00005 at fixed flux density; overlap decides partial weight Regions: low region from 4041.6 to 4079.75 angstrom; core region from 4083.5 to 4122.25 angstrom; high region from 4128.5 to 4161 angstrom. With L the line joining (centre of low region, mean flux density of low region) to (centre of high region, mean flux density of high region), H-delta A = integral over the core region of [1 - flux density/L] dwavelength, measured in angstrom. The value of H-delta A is 5.6 angstrom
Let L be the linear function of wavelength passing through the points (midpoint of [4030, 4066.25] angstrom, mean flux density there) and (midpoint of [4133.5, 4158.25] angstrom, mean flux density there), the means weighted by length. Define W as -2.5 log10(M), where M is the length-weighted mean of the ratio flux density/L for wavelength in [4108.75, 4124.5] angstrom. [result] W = 0.10 mag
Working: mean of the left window 202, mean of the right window 194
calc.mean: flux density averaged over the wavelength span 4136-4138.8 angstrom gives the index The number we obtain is 207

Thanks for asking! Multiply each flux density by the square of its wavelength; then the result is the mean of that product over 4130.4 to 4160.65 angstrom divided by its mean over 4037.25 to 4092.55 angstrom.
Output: 1.04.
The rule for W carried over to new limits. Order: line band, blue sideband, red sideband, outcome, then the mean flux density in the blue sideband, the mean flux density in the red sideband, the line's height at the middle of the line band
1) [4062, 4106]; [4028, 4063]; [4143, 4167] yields 0.11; 199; 180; 192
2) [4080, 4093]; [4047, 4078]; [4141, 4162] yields 0.19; 197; 182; 193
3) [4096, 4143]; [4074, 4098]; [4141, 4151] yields 0.03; 168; 198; 185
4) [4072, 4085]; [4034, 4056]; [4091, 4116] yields 0.03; 204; 166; 182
